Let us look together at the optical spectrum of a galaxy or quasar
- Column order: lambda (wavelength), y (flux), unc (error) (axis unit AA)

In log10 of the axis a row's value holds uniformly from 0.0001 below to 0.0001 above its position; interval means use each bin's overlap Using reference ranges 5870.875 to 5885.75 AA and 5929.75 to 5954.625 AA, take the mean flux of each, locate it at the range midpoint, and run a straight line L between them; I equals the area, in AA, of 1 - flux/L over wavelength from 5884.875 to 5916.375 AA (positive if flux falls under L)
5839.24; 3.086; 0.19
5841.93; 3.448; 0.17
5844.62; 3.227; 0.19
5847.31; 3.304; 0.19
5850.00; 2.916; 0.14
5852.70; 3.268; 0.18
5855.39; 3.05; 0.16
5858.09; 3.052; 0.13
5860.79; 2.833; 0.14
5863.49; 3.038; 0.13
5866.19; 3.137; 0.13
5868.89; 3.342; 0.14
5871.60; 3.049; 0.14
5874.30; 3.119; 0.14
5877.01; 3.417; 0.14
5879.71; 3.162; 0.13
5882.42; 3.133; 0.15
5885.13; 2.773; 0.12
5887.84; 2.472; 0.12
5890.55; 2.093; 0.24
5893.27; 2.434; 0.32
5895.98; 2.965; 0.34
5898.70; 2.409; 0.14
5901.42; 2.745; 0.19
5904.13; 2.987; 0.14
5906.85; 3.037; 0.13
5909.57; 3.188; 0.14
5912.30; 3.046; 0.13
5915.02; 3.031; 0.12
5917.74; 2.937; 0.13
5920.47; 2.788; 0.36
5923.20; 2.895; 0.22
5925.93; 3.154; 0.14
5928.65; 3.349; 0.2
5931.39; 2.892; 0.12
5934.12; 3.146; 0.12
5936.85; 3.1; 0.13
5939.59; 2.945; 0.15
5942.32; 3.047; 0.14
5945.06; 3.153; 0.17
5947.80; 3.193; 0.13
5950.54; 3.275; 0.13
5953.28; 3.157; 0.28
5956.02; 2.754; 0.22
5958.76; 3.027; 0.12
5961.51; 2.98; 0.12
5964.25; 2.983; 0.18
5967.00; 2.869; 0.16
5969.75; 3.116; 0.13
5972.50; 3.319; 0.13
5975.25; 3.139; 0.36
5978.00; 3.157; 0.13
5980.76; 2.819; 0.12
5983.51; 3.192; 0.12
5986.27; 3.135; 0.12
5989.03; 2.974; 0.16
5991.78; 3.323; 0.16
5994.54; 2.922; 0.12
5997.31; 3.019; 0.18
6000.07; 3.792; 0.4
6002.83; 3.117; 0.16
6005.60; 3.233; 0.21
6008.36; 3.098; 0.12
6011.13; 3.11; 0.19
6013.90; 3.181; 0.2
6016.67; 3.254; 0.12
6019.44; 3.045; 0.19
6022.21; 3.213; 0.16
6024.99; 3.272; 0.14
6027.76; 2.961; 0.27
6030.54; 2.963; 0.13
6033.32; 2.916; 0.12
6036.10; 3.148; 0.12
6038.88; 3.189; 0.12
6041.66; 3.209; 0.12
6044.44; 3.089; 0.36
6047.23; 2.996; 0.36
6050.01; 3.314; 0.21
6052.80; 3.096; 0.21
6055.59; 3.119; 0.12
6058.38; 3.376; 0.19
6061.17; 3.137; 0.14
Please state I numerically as 3.6 AA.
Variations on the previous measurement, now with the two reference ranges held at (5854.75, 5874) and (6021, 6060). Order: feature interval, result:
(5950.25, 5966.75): 0.55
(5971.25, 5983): 0.00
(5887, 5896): 1.93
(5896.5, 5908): 1.06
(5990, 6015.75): -0.64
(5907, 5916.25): 0.02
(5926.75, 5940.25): 0.00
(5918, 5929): 0.31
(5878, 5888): 0.41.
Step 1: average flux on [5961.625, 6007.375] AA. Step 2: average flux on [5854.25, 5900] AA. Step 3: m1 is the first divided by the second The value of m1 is 1.07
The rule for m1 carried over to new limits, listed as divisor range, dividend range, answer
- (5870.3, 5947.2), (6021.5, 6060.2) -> 1.06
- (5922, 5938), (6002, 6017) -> 1.02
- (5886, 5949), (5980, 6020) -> 1.08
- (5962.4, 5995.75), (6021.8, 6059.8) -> 1.02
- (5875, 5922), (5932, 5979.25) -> 1.07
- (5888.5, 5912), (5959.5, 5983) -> 1.11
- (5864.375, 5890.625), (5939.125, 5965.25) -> 1.01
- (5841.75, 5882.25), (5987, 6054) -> 1.00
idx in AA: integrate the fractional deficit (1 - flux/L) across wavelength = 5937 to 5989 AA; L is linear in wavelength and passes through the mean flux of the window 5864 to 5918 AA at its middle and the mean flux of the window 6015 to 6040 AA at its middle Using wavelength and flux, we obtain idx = -0.8 AA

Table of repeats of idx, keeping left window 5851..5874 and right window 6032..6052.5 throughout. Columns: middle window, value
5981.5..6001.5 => -0.43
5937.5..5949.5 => 0.06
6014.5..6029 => -0.16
